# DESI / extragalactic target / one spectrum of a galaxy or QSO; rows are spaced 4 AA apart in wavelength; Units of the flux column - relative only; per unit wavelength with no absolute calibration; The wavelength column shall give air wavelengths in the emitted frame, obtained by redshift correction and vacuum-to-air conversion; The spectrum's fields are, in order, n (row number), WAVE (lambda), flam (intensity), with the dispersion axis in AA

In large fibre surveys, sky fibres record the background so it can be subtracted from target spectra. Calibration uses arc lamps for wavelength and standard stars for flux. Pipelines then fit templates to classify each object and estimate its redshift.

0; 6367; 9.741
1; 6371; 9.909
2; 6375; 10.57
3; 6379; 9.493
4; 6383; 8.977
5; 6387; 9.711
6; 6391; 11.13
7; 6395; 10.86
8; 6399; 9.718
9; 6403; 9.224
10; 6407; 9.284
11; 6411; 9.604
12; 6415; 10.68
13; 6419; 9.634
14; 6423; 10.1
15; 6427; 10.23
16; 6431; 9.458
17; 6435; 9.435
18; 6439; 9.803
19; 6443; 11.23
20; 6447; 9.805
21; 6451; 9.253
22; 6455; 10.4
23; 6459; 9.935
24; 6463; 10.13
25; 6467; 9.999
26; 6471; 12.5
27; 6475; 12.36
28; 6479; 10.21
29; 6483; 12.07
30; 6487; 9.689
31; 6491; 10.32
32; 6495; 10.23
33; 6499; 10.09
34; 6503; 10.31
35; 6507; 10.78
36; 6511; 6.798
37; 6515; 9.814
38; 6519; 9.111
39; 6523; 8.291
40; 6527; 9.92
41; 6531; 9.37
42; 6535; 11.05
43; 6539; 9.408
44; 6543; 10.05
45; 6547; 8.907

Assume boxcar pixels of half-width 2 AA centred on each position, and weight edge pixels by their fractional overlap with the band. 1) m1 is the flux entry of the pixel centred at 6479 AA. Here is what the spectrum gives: 10.21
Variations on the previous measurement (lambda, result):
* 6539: 9.408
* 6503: 10.31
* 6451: 9.253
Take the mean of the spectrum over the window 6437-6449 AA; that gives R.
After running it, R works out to 10.3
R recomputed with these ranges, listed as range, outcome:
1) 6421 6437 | 9.81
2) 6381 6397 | 10.2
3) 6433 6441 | 9.62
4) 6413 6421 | 10.2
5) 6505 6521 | 9.13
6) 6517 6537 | 9.55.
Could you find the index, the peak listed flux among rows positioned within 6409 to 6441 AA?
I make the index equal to 10.68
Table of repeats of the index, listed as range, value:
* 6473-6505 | 12.36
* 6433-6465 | 11.23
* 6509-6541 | 11.05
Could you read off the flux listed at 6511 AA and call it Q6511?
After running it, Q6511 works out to 6.798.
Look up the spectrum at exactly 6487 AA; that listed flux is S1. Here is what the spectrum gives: 9.689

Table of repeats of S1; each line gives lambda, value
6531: 9.37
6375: 10.57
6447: 9.805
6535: 11.05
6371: 9.909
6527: 9.92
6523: 8.291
